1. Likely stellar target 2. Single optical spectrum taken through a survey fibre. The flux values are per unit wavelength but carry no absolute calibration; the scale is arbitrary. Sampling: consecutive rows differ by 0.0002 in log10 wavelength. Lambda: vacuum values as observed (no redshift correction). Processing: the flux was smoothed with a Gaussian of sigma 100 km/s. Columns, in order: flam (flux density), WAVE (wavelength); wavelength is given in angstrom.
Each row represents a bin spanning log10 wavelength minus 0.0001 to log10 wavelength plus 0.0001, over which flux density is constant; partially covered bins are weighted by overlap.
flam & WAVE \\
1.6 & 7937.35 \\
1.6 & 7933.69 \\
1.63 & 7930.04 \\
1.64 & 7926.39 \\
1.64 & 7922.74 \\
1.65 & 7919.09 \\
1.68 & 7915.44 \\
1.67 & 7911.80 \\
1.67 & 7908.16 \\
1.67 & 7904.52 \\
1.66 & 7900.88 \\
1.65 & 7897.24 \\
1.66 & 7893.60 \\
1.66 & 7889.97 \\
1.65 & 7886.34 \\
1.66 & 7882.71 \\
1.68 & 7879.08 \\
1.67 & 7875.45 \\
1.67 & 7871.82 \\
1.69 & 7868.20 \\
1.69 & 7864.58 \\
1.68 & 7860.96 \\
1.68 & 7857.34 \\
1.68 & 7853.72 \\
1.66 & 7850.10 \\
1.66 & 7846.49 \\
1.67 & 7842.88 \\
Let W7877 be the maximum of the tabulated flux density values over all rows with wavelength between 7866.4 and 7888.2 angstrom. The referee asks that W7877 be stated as 1.69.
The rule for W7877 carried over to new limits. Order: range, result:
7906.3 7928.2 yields 1.68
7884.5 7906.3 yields 1.67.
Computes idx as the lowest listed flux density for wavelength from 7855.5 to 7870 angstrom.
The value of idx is 1.68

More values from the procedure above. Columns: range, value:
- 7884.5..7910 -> 1.65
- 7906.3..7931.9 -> 1.63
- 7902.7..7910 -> 1.67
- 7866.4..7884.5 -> 1.66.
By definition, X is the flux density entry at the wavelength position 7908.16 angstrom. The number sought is 1.67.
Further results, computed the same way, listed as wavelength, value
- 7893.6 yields 1.66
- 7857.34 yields 1.68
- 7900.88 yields 1.66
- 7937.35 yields 1.6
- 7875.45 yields 1.67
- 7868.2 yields 1.69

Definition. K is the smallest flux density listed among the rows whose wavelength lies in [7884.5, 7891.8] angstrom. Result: 1.65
